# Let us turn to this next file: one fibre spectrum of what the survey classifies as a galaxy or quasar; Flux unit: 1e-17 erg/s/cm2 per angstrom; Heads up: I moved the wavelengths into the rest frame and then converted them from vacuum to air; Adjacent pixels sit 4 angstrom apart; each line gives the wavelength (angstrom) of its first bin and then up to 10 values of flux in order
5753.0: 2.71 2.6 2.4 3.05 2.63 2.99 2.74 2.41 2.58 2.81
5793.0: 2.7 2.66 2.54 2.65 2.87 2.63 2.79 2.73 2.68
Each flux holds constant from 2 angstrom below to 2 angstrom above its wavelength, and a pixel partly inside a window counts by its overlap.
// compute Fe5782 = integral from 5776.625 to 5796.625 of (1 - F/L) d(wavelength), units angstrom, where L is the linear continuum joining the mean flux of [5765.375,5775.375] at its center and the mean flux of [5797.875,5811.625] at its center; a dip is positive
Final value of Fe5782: 0.91 angstrom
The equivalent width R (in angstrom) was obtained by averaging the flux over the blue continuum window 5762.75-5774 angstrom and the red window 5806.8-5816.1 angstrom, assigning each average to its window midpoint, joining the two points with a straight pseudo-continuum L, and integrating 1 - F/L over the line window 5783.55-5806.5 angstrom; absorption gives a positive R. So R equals 1.1 angstrom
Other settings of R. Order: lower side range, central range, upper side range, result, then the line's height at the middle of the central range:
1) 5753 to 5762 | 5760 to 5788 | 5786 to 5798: -0.72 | 2.63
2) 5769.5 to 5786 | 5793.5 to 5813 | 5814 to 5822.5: 0.33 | 2.72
